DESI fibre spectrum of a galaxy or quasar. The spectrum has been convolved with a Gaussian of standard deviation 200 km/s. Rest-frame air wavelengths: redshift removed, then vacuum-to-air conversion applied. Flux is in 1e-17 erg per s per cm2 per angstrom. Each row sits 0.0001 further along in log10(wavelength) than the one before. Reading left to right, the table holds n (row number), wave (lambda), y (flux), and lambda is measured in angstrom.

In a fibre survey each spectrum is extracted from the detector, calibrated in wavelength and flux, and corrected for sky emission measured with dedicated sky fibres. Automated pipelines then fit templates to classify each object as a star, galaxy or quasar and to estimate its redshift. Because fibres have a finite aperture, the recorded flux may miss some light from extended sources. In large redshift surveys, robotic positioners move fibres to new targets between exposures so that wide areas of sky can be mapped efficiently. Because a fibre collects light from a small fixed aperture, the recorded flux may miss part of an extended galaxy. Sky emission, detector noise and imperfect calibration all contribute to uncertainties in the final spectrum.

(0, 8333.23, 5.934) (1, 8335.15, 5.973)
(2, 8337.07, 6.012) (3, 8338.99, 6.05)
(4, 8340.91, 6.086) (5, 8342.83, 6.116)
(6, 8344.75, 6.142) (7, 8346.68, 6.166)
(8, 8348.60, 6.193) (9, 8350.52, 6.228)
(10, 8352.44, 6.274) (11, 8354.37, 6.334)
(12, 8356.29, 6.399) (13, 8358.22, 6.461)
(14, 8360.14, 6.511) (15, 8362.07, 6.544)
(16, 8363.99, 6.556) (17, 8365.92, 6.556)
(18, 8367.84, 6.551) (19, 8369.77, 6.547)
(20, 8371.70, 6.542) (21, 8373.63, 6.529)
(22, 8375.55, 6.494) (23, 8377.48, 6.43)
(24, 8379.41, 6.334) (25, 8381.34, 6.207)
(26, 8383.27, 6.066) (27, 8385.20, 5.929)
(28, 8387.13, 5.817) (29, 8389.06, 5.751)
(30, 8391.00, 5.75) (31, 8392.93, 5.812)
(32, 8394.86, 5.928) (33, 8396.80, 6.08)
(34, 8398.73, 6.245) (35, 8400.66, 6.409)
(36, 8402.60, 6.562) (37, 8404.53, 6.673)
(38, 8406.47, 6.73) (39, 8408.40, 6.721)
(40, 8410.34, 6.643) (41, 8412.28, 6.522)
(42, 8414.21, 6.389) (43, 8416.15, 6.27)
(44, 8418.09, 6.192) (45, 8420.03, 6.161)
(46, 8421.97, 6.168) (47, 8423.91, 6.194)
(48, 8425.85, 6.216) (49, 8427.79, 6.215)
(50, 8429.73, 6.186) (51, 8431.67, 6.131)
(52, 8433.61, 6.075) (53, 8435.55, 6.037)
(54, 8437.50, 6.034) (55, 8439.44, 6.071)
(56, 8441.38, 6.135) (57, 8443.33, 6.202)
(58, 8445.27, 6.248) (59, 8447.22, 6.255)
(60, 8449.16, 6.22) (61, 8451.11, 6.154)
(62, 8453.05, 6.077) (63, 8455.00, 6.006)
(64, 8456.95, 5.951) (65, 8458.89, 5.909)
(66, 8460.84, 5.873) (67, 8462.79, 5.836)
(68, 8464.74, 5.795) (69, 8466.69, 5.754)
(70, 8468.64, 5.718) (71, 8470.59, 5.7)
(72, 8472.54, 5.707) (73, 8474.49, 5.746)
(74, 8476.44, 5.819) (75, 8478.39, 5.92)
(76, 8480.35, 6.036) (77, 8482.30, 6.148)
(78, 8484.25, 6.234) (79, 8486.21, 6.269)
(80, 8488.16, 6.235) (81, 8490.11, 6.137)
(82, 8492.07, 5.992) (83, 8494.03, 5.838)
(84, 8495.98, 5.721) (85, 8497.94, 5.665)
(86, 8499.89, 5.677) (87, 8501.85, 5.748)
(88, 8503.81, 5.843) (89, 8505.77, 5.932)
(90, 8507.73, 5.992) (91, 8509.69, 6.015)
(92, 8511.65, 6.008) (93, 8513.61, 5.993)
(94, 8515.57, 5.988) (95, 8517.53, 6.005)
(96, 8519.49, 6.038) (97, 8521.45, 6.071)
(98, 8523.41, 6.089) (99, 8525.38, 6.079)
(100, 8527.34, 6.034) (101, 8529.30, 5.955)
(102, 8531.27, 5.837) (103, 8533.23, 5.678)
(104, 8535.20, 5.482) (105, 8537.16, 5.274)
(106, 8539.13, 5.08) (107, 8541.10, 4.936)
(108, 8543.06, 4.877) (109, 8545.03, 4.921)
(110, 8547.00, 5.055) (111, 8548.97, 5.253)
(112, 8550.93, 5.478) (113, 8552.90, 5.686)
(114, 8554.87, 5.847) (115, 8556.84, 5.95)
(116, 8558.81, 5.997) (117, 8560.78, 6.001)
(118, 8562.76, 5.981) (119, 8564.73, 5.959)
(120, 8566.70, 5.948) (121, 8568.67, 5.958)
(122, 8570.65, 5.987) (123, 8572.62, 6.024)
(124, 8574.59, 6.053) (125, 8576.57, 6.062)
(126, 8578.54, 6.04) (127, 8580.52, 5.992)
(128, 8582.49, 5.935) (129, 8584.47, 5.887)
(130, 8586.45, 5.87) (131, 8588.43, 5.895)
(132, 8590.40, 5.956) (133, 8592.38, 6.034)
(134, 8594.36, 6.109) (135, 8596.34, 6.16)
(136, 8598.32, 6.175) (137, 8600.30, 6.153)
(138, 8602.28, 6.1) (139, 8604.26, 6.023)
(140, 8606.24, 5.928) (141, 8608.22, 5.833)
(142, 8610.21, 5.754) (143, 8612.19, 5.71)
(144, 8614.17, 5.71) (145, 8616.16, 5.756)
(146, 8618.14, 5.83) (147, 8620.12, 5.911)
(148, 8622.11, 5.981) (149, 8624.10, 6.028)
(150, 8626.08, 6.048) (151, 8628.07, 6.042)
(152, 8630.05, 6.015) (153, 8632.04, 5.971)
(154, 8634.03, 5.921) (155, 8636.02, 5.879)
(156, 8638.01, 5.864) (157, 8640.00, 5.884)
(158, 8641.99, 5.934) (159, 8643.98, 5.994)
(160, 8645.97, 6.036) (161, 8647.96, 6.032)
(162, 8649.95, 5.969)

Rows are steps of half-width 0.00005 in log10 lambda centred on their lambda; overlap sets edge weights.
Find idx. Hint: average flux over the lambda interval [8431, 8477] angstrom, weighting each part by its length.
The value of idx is 5.98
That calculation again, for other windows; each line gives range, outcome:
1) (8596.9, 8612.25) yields 5.98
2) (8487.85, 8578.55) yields 5.79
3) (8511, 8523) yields 6.02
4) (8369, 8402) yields 6.17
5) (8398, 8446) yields 6.3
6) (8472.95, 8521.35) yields 5.96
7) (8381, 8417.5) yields 6.24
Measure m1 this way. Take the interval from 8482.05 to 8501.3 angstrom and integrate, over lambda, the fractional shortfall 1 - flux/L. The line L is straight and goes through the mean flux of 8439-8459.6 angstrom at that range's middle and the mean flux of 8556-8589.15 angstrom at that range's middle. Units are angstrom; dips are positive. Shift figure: 0.3 angstrom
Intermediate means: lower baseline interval 6.12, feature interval 5.98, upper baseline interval 5.97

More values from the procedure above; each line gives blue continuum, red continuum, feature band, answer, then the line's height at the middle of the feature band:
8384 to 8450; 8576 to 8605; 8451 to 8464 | 0.4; 6.16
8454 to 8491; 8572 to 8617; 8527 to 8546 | 1.8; 5.95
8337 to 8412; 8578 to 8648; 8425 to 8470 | 1.1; 6.19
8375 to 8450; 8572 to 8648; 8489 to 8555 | 4.0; 6.07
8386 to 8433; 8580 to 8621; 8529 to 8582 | 2.9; 6.01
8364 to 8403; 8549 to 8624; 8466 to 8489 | 0.6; 6.09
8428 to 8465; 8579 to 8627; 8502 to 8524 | 0.1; 6.02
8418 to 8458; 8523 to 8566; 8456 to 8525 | -0.6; 5.88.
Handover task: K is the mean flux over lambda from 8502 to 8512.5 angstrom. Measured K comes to 5.94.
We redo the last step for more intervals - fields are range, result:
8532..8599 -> 5.75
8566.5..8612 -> 5.99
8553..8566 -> 5.94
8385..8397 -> 5.85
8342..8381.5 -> 6.39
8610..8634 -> 5.9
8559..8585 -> 5.99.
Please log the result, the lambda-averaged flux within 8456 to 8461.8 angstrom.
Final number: 5.92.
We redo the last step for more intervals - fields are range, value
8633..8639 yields 5.88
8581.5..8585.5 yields 5.91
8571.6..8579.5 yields 6.05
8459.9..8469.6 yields 5.79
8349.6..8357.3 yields 6.31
